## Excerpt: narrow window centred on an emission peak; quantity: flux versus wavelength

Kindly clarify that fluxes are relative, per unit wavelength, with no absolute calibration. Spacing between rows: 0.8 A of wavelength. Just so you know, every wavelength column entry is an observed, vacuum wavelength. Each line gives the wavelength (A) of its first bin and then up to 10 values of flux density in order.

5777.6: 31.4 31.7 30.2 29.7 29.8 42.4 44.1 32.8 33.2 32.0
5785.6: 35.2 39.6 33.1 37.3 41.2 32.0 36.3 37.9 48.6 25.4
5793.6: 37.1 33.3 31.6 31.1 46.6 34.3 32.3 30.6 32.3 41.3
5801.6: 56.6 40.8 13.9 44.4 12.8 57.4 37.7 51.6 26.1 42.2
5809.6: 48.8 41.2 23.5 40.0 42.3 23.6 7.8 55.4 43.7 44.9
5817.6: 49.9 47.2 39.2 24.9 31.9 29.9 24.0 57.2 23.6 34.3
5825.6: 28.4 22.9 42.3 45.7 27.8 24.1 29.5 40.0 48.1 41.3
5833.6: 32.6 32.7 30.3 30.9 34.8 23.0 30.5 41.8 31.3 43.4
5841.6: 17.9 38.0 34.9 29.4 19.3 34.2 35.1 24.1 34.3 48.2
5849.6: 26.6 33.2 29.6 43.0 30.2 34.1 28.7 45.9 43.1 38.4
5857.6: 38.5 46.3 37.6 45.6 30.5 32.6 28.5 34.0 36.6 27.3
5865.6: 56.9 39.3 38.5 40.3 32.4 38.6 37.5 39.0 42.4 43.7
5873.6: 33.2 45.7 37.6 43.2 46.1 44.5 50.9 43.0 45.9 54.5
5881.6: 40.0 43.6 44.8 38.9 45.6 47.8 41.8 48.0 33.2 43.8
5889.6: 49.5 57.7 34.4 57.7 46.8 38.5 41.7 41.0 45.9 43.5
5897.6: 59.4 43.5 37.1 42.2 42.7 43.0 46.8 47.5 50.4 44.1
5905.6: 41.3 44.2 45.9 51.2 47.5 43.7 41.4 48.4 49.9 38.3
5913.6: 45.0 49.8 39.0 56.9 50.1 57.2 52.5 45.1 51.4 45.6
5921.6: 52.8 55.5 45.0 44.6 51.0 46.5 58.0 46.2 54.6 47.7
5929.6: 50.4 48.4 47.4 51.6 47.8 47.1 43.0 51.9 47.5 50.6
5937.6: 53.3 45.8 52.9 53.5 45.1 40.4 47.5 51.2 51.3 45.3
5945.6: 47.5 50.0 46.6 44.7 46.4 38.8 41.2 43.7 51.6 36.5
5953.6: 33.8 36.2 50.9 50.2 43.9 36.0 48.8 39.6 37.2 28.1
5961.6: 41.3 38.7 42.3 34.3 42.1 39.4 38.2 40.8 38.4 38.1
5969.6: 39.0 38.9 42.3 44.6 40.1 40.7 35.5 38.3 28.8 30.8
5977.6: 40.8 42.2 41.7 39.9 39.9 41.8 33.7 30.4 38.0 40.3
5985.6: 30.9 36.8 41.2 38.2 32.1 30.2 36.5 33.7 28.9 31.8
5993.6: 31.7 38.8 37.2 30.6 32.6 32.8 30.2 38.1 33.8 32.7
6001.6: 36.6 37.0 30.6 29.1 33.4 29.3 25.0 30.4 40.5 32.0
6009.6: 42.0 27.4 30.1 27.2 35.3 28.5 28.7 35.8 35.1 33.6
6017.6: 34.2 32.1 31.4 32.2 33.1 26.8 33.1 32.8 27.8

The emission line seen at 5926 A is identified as C III]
